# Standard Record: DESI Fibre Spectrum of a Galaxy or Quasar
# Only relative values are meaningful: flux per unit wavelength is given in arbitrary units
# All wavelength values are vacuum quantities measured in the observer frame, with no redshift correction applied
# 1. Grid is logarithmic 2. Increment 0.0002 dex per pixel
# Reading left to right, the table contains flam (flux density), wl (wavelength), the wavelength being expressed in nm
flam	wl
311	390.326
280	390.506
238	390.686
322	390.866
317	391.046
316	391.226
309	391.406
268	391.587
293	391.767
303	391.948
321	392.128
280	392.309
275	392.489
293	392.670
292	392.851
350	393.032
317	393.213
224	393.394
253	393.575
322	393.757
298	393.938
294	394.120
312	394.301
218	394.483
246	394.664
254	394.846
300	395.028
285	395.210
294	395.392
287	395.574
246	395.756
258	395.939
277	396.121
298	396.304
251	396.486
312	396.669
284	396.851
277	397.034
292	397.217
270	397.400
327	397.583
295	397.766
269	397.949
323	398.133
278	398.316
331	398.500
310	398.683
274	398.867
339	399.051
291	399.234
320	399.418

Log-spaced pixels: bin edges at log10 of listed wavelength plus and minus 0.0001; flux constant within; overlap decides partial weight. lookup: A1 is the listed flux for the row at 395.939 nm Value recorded 258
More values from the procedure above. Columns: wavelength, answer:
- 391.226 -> 316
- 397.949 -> 269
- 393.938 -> 298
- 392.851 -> 292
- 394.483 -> 218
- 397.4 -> 270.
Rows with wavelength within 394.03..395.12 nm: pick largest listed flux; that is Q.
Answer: 312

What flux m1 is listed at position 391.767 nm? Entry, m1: 293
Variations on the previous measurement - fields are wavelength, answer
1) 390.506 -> 280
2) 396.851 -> 284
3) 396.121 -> 277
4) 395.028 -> 300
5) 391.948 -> 303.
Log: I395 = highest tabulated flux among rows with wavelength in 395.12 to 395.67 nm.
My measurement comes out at 294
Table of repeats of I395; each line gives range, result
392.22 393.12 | 350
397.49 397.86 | 327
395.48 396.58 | 298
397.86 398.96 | 331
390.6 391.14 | 322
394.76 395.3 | 300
